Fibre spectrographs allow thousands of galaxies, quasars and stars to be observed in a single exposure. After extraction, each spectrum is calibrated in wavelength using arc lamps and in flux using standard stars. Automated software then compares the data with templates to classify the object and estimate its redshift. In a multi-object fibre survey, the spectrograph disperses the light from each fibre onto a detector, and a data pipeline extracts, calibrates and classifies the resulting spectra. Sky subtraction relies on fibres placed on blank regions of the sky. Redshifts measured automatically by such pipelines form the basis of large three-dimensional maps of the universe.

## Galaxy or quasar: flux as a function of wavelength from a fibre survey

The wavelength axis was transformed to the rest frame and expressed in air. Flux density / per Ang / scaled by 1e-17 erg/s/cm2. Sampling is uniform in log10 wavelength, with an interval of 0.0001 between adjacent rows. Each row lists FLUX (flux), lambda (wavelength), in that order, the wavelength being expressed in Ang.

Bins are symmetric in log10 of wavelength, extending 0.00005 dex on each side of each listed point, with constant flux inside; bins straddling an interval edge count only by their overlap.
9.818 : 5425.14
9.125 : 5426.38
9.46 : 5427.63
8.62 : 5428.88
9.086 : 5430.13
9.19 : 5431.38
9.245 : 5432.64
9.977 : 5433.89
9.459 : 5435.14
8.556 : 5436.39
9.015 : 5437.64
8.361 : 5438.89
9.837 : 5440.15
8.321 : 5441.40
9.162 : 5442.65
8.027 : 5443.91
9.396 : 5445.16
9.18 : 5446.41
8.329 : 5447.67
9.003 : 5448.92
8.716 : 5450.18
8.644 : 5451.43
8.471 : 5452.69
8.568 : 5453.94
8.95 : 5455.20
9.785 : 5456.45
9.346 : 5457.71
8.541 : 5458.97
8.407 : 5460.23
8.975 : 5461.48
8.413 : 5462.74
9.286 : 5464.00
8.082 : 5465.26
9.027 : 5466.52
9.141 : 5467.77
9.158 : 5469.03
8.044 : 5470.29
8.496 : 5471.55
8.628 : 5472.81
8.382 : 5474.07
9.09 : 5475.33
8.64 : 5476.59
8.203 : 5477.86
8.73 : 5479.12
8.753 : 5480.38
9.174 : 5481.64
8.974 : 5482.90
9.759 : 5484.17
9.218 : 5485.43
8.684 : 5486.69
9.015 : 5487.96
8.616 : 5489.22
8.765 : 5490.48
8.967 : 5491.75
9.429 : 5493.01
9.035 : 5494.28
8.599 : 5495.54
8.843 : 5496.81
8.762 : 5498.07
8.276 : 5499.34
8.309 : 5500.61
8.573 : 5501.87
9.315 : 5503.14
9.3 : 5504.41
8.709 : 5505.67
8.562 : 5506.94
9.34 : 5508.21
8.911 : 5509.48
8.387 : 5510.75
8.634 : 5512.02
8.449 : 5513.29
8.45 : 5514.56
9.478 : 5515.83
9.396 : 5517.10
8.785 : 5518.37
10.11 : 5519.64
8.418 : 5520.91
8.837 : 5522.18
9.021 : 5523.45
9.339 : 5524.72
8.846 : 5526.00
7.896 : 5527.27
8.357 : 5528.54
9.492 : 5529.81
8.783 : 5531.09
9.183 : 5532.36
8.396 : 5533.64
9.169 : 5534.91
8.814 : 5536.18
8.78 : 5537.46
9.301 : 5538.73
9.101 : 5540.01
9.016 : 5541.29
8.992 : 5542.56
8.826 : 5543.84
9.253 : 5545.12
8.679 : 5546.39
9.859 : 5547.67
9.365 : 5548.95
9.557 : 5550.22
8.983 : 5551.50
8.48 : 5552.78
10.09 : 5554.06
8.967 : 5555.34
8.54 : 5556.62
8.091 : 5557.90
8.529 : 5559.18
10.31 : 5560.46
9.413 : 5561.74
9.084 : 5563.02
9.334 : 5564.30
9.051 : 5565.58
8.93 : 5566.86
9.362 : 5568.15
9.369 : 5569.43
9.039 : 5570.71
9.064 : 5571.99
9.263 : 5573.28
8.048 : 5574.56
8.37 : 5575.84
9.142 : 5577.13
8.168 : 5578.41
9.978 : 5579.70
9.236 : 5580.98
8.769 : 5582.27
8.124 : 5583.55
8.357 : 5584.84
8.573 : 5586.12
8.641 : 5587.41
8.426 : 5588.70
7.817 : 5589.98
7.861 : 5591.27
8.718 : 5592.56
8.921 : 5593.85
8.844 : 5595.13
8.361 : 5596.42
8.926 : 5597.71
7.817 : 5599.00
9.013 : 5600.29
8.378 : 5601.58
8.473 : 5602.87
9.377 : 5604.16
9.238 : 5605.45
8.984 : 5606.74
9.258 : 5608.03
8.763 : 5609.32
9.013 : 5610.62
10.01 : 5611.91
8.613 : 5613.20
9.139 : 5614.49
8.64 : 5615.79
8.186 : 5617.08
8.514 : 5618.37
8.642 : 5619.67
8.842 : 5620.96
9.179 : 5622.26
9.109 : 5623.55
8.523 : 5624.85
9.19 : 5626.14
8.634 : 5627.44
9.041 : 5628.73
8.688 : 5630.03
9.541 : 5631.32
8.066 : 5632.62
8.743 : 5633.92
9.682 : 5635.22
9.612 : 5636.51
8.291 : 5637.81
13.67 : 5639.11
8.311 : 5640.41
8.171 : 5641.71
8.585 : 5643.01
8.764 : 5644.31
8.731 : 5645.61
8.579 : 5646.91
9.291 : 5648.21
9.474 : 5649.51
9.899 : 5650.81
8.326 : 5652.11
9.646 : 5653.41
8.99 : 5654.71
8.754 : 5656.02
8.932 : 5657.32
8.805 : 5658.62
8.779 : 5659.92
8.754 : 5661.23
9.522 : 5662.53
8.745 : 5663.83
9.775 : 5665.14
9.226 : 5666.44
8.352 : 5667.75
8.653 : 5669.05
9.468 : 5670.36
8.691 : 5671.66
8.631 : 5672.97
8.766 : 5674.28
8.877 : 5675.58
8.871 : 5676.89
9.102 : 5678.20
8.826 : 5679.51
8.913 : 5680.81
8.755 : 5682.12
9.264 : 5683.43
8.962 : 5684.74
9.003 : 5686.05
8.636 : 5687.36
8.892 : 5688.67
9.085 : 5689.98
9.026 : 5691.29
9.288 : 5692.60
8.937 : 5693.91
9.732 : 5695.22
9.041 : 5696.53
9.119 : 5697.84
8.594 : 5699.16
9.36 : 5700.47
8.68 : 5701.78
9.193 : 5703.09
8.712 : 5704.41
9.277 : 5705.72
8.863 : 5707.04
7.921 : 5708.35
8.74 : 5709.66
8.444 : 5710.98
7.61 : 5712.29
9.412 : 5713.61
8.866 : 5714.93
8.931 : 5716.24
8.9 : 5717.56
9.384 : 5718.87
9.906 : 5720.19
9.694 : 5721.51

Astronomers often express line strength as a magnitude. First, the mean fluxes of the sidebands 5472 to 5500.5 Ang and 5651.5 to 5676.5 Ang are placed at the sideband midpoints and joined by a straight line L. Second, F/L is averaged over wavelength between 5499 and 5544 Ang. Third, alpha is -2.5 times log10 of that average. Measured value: 0.00 mag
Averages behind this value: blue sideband 8.83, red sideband 8.93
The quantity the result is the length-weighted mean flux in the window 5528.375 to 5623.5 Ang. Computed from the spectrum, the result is 8.9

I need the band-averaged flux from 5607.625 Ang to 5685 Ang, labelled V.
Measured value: 9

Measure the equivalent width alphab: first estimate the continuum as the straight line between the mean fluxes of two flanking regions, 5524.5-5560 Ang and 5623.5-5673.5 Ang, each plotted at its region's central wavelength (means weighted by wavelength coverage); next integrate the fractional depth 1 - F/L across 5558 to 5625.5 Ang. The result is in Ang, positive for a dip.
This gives 1.2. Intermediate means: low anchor 8.95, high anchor 9.04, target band 8.84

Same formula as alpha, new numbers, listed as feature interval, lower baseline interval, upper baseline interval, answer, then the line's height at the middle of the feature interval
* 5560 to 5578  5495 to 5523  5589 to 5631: -0.037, 8.8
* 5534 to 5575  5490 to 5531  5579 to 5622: -0.034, 8.8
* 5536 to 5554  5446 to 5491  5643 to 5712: -0.030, 8.86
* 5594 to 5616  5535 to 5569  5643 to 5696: 0.021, 9.05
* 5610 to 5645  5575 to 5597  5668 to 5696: -0.031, 8.76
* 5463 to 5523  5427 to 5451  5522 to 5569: 0.020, 9.01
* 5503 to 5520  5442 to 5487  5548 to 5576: -0.002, 8.94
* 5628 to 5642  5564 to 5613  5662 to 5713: -0.051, 8.86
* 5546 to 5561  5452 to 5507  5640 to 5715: -0.032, 8.85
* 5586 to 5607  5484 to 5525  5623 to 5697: 0.046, 8.98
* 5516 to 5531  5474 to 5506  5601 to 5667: -0.008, 8.9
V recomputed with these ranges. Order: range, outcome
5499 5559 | 8.92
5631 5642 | 9.37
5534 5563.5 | 9.09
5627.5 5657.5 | 9.12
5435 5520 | 8.84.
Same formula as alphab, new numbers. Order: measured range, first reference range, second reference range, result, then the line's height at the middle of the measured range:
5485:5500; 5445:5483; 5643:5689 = -0.06 Ang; 8.81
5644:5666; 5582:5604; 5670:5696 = -0.55 Ang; 8.83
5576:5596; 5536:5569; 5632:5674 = 1.02 Ang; 9.09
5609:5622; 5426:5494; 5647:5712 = 0.14 Ang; 8.94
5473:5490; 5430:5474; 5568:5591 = -0.03 Ang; 8.84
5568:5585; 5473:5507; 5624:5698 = 0.11 Ang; 8.94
